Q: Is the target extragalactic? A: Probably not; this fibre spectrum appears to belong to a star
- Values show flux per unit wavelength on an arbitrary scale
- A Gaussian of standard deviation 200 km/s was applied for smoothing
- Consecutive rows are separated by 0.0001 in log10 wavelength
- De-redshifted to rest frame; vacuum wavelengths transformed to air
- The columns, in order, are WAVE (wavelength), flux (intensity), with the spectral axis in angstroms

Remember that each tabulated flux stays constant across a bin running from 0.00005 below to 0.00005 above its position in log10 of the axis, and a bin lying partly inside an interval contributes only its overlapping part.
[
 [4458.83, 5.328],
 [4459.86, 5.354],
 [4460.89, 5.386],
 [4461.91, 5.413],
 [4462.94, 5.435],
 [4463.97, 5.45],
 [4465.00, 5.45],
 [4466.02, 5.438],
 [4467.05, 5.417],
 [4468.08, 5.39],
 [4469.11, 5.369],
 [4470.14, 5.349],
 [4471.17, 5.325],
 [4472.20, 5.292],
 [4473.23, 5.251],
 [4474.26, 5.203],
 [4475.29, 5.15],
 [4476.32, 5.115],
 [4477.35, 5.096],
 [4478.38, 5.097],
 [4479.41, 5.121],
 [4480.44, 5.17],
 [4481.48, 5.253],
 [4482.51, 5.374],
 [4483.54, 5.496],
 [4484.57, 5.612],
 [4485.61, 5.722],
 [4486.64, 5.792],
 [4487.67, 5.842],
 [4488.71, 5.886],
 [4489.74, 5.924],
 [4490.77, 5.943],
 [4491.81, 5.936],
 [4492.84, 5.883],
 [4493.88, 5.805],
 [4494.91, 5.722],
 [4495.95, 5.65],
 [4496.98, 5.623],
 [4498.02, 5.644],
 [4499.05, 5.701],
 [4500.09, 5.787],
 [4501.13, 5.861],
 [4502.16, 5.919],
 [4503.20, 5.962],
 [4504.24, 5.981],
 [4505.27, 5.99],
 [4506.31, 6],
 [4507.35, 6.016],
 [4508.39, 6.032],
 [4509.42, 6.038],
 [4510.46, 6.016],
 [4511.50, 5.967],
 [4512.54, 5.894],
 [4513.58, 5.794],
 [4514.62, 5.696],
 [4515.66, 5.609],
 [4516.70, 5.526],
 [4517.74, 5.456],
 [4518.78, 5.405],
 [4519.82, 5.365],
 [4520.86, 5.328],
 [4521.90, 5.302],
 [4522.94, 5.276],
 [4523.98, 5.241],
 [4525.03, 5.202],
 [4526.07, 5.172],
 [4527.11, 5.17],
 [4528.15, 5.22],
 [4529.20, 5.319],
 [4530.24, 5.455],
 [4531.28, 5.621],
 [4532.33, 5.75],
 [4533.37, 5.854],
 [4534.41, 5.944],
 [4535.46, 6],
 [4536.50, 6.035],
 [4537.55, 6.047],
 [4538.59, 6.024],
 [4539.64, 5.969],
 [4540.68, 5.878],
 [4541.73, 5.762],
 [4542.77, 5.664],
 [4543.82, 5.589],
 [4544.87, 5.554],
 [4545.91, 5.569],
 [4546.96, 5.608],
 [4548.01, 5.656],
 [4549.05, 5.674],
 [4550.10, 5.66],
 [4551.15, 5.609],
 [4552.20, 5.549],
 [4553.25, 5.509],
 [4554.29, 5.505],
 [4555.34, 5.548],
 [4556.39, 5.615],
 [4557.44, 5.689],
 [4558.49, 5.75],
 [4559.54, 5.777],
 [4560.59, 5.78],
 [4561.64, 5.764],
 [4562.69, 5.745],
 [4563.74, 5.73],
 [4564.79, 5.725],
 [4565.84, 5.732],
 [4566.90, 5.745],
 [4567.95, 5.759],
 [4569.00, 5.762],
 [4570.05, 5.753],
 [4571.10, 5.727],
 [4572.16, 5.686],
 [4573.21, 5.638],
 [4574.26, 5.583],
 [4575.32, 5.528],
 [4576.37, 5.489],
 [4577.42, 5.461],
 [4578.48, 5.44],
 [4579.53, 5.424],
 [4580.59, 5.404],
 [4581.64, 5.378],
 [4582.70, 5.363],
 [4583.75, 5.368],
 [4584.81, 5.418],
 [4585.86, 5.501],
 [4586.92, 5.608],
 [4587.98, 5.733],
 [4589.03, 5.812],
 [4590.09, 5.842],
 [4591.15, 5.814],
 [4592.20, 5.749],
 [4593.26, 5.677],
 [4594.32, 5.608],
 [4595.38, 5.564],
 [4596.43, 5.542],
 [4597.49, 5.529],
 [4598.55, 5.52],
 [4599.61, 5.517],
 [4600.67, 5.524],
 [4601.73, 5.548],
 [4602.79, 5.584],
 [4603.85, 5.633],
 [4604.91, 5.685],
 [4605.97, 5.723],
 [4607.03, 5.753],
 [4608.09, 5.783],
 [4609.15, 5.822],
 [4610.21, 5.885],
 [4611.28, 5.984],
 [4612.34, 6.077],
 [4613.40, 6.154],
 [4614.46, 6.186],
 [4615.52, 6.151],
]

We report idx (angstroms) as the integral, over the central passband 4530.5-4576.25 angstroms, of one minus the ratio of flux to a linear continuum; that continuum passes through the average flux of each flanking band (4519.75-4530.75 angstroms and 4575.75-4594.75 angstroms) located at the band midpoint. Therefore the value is -2.6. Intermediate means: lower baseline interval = 5.27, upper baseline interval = 5.56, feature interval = 5.72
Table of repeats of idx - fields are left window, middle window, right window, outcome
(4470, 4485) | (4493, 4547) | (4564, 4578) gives -2.5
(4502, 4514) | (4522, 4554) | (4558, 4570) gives 1.3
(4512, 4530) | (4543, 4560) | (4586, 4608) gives -0.3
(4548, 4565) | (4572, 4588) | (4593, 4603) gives 0.3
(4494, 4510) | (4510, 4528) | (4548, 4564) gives 1.0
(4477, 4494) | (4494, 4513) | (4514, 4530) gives -1.4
